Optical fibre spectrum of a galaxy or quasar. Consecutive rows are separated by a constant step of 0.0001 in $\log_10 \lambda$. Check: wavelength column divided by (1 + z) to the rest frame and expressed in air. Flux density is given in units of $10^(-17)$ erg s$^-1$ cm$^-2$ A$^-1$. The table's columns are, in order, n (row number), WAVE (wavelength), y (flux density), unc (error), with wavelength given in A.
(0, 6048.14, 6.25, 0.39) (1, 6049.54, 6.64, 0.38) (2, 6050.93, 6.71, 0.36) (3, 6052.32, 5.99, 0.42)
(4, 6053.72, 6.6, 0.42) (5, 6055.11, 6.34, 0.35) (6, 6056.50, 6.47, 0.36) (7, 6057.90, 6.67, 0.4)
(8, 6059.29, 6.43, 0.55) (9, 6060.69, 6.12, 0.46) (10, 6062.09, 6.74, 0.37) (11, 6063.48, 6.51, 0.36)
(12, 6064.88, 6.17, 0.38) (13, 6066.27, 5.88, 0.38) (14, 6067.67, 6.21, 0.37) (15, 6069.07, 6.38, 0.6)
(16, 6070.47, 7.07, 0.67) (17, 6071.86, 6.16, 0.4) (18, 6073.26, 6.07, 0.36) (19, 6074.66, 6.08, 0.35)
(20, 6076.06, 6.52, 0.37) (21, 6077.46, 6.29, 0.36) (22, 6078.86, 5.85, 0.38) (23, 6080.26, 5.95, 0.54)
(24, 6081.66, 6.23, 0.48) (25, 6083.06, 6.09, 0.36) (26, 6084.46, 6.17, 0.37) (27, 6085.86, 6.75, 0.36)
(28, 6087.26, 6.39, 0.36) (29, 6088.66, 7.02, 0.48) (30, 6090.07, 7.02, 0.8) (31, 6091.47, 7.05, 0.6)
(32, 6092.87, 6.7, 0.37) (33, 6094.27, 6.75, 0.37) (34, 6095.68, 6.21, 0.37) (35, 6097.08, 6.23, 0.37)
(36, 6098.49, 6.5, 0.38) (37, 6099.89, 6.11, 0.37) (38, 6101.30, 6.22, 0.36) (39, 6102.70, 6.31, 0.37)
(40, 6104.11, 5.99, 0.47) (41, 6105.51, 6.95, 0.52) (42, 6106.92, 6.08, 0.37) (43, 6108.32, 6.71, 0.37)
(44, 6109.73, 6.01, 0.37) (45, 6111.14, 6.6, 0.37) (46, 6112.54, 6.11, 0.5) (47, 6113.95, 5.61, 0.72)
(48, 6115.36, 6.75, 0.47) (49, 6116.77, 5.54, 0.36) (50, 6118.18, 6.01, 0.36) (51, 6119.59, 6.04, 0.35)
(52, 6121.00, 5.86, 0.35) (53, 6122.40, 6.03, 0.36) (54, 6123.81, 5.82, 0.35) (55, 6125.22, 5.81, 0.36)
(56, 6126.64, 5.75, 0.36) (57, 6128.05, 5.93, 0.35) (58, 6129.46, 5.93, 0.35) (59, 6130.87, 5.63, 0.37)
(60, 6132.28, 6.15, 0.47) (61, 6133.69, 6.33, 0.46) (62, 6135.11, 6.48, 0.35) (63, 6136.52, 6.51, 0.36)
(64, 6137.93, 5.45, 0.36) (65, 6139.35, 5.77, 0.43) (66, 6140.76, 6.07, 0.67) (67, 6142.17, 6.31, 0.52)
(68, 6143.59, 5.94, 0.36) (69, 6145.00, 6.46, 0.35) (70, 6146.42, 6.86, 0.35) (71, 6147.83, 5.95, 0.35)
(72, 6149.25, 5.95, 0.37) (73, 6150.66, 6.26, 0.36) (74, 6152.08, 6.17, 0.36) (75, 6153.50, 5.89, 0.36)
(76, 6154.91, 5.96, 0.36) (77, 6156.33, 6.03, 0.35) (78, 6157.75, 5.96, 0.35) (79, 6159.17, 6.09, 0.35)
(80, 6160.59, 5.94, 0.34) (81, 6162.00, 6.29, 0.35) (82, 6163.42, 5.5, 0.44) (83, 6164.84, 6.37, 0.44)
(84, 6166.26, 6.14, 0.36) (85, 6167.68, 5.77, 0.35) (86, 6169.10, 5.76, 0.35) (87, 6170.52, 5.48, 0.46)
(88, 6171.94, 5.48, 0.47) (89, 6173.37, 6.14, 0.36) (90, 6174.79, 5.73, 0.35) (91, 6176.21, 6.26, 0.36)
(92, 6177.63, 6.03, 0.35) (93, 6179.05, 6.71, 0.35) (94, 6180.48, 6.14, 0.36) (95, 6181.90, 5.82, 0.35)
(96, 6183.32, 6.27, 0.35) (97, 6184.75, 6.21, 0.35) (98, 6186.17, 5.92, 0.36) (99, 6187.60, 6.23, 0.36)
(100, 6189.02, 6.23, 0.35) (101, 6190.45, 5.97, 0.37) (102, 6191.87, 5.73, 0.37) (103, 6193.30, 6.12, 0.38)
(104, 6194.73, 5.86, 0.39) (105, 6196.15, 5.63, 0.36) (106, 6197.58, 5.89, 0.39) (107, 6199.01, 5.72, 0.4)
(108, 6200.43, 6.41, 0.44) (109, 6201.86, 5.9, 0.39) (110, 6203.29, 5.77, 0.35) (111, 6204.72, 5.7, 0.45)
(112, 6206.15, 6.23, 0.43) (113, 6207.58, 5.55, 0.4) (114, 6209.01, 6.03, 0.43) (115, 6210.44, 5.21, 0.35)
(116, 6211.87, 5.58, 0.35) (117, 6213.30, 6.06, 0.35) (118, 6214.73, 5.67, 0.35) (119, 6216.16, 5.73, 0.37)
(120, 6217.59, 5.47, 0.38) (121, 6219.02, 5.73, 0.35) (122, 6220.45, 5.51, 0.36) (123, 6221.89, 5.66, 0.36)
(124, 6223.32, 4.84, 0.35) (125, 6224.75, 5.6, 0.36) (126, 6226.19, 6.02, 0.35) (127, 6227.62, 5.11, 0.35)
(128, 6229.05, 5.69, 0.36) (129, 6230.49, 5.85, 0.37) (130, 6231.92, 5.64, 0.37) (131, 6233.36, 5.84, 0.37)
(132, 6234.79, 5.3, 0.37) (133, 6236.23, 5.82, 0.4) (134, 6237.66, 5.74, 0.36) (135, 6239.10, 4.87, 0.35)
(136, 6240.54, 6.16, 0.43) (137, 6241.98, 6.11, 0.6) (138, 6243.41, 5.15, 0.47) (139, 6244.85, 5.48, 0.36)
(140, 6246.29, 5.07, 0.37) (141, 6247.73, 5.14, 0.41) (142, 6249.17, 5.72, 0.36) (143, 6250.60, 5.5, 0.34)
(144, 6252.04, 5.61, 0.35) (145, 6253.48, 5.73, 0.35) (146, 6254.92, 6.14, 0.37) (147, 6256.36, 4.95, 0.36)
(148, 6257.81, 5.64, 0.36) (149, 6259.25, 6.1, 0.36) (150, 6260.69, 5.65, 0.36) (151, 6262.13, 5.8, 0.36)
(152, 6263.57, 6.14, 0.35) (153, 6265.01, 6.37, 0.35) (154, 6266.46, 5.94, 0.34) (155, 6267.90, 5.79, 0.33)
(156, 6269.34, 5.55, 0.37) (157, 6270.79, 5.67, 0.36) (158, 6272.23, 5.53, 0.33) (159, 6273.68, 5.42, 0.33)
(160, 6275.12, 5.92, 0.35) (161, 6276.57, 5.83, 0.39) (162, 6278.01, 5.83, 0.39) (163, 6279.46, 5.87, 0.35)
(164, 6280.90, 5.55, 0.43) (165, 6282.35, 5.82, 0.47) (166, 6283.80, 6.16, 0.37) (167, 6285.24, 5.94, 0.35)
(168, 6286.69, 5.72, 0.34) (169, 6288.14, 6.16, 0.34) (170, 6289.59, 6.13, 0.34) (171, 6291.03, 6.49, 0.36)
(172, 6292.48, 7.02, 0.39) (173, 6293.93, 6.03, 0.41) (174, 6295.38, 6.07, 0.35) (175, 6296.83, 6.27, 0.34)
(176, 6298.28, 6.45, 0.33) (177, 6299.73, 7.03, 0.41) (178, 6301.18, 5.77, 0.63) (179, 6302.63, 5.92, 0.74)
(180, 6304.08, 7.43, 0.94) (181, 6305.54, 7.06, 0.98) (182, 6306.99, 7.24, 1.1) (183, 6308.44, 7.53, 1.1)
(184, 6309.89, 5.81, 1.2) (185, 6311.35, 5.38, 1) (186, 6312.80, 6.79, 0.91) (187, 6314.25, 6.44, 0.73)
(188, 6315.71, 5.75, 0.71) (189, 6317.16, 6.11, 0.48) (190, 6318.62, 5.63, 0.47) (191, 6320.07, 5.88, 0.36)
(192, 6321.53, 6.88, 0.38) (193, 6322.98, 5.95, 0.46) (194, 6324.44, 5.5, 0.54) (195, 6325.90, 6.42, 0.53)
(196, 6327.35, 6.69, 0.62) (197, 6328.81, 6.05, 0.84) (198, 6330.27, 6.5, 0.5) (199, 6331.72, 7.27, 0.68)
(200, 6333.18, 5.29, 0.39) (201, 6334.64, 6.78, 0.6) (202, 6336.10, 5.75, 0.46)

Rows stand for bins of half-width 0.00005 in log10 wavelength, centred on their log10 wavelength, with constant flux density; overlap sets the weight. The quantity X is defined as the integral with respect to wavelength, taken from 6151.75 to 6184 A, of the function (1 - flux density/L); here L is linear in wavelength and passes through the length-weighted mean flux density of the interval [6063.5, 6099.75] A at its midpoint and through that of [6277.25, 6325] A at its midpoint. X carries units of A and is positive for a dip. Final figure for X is 1.7 A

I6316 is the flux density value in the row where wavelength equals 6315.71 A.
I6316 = 5.75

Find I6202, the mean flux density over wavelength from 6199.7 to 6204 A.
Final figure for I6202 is 6.03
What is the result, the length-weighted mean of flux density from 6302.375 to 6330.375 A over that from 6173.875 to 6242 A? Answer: 1.1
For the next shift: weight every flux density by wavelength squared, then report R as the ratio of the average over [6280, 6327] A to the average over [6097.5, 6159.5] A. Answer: 1.08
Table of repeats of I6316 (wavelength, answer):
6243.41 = 5.15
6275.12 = 5.92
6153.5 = 5.89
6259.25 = 6.1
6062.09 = 6.74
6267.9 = 5.79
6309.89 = 5.81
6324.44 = 5.5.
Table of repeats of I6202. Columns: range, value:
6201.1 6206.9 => 5.89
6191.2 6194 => 5.92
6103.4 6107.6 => 6.34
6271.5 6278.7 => 5.71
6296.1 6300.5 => 6.58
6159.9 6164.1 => 5.92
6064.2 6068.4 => 6.09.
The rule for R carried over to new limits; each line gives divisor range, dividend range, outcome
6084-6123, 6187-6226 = 0.94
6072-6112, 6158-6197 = 0.97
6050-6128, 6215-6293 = 0.96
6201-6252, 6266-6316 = 1.12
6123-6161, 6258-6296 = 1.03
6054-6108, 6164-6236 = 0.95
